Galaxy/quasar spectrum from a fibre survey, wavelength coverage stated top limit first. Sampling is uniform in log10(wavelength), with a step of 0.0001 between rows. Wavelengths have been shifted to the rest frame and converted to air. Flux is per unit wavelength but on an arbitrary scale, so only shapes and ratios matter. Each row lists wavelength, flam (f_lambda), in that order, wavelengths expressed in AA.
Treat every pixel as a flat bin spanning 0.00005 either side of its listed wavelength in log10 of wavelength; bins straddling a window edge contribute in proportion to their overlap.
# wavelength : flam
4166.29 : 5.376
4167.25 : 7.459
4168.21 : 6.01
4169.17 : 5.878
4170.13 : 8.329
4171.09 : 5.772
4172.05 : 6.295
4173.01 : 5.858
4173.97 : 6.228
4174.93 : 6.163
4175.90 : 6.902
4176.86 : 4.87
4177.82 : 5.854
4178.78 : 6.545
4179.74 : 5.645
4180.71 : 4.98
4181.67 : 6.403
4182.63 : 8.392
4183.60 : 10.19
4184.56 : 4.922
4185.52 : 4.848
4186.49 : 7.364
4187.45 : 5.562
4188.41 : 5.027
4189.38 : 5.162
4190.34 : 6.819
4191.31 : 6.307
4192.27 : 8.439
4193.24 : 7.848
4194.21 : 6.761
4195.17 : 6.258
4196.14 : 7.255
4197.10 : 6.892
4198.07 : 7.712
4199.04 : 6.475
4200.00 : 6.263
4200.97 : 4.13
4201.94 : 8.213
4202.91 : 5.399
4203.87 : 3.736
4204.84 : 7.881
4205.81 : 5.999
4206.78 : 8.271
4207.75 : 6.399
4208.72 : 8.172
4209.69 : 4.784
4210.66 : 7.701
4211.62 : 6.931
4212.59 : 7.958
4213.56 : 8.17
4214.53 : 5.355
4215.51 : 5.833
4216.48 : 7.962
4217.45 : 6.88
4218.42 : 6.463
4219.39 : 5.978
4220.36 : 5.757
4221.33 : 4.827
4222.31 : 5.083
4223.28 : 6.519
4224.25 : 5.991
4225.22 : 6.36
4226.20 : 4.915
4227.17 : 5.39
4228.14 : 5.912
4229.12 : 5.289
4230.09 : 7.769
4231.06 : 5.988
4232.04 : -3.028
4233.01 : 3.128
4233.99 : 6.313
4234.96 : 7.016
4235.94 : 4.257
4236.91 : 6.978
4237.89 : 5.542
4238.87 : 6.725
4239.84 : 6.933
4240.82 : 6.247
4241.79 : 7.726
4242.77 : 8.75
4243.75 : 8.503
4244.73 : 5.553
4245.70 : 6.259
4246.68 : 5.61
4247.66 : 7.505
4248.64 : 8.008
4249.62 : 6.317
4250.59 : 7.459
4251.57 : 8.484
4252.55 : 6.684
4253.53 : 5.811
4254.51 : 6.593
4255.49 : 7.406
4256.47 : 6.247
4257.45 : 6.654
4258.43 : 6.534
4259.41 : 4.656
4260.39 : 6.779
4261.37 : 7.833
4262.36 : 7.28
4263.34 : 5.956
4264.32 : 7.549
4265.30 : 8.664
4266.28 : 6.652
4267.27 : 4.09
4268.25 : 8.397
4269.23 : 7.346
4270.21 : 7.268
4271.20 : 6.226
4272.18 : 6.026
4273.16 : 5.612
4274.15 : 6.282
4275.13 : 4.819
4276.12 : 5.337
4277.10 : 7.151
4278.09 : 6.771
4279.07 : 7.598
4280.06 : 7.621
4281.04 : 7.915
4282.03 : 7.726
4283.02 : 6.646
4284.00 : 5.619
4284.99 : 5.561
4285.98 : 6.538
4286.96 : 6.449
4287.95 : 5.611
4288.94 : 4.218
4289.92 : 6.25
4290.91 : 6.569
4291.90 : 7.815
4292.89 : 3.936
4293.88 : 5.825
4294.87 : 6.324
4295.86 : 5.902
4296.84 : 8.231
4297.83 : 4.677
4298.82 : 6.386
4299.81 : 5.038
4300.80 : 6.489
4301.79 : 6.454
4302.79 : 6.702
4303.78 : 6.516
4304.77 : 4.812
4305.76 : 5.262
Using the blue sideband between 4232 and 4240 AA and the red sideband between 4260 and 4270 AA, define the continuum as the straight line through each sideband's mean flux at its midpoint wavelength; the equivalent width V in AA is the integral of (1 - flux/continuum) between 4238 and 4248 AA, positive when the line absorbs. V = -2.21 AA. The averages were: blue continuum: 5.23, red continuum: 7.06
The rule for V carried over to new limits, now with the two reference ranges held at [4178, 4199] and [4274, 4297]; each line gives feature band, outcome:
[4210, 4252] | 1.6 AA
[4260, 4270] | -1.0 AA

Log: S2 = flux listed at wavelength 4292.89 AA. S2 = 3.936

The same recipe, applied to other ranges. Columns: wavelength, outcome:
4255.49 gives 7.406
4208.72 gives 8.172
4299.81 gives 5.038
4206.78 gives 8.271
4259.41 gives 4.656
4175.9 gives 6.902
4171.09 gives 5.772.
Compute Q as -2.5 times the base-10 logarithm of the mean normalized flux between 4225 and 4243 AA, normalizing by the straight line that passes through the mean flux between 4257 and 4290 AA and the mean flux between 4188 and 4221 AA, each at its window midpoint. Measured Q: 0.17 mag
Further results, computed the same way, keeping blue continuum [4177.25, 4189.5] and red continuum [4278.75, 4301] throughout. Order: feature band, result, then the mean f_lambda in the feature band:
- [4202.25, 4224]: -0.036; 6.47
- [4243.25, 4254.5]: -0.106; 6.91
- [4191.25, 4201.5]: -0.089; 6.78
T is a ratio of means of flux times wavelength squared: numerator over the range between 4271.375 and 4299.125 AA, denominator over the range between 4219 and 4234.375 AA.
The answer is 1.3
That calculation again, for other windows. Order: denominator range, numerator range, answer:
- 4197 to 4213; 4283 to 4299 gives 0.94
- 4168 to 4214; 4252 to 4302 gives 1.02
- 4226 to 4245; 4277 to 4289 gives 1.17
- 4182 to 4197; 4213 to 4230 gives 0.92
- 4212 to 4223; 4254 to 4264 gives 1.05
